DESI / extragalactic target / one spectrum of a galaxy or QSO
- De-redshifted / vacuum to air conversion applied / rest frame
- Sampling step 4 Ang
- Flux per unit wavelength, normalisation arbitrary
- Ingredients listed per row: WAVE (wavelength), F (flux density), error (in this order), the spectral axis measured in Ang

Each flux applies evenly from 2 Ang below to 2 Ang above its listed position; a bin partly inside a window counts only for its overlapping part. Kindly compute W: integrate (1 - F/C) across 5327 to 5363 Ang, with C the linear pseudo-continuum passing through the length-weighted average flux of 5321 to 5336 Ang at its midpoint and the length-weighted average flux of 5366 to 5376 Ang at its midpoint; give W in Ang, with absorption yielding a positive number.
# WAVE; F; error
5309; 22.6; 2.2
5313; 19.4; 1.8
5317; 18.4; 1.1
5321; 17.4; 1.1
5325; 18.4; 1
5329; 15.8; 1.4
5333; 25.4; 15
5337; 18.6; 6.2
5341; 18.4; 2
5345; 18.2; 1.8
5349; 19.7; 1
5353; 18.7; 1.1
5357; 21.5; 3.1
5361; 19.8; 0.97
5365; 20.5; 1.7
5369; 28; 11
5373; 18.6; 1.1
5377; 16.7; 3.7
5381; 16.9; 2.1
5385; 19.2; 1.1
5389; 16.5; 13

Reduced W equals 1.8 Ang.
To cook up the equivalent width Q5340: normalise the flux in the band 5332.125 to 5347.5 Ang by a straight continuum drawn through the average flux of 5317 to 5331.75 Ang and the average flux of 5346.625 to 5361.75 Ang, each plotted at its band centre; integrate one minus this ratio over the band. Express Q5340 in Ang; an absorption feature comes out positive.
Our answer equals -0.8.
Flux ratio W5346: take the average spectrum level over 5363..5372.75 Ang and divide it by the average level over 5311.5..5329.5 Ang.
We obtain 1.3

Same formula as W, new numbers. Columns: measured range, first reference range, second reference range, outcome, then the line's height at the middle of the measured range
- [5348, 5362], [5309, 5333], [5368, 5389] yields -0.7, 19.1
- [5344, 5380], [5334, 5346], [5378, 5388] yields -3.5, 18.4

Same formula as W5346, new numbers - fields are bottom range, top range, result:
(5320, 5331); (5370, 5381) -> 1.07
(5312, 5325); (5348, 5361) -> 1.09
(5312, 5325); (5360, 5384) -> 1.09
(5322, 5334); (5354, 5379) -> 1.08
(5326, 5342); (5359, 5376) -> 1.10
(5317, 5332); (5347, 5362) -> 1.11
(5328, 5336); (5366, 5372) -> 1.20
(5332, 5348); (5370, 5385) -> 0.93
